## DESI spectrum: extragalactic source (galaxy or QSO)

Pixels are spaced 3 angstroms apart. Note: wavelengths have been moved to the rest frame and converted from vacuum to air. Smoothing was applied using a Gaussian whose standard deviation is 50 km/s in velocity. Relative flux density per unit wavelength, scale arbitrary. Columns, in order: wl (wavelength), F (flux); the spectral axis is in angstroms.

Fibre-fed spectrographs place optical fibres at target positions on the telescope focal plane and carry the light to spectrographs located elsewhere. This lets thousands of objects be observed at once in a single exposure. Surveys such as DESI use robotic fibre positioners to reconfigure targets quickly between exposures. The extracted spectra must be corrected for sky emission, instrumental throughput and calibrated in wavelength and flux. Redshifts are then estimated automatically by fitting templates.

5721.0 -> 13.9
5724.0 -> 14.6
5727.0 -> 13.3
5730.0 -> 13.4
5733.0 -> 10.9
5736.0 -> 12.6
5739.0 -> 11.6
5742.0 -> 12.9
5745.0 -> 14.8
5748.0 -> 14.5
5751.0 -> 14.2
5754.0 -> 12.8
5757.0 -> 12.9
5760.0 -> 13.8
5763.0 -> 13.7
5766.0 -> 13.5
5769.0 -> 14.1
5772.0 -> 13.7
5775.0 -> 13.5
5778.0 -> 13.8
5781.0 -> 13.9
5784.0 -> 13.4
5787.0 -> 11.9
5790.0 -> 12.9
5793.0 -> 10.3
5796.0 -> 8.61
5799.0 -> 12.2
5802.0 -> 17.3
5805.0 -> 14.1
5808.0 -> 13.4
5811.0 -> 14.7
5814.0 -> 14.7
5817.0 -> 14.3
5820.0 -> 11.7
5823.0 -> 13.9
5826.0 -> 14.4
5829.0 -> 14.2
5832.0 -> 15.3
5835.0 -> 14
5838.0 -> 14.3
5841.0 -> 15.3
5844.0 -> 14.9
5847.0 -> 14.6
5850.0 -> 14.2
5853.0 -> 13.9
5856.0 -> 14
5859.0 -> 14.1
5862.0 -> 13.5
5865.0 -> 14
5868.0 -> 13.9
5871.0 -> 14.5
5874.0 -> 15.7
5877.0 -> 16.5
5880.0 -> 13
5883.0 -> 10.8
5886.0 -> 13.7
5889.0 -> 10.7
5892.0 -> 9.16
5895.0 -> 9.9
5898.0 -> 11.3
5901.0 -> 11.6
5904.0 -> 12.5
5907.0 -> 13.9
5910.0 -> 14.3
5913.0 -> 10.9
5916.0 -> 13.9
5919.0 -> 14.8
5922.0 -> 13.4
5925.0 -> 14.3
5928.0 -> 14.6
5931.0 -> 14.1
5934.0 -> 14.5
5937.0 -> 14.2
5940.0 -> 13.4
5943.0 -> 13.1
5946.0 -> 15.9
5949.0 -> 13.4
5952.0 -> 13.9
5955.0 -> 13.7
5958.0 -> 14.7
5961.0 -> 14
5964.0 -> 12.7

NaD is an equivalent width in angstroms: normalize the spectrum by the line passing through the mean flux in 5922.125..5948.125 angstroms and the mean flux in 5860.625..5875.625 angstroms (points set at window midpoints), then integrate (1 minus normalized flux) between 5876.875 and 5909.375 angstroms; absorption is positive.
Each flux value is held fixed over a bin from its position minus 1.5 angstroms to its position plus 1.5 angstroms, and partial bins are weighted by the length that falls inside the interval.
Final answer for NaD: 5.3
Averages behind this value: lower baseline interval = 14.3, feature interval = 12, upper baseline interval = 14.2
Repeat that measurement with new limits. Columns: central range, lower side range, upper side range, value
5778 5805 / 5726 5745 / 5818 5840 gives 1.5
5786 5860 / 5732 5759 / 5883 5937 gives -4.6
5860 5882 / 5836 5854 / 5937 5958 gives 0.1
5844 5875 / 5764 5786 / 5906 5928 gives -1.3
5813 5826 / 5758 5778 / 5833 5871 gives 0.3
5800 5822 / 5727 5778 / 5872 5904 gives -2.4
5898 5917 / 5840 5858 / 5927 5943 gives 2.0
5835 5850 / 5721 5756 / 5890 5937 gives -1.8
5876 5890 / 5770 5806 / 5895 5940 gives 0.4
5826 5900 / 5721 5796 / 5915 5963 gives 0.6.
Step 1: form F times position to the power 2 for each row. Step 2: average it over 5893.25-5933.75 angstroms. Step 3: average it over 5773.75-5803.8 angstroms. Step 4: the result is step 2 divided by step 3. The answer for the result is 1.07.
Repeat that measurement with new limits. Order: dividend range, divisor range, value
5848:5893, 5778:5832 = 1.03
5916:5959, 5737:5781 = 1.11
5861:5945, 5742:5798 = 1.06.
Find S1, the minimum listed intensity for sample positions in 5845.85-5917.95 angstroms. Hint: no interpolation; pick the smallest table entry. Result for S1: 9.16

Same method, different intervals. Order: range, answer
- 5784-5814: 8.61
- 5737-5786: 11.6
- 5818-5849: 11.7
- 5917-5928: 13.4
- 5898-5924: 10.9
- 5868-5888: 10.8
